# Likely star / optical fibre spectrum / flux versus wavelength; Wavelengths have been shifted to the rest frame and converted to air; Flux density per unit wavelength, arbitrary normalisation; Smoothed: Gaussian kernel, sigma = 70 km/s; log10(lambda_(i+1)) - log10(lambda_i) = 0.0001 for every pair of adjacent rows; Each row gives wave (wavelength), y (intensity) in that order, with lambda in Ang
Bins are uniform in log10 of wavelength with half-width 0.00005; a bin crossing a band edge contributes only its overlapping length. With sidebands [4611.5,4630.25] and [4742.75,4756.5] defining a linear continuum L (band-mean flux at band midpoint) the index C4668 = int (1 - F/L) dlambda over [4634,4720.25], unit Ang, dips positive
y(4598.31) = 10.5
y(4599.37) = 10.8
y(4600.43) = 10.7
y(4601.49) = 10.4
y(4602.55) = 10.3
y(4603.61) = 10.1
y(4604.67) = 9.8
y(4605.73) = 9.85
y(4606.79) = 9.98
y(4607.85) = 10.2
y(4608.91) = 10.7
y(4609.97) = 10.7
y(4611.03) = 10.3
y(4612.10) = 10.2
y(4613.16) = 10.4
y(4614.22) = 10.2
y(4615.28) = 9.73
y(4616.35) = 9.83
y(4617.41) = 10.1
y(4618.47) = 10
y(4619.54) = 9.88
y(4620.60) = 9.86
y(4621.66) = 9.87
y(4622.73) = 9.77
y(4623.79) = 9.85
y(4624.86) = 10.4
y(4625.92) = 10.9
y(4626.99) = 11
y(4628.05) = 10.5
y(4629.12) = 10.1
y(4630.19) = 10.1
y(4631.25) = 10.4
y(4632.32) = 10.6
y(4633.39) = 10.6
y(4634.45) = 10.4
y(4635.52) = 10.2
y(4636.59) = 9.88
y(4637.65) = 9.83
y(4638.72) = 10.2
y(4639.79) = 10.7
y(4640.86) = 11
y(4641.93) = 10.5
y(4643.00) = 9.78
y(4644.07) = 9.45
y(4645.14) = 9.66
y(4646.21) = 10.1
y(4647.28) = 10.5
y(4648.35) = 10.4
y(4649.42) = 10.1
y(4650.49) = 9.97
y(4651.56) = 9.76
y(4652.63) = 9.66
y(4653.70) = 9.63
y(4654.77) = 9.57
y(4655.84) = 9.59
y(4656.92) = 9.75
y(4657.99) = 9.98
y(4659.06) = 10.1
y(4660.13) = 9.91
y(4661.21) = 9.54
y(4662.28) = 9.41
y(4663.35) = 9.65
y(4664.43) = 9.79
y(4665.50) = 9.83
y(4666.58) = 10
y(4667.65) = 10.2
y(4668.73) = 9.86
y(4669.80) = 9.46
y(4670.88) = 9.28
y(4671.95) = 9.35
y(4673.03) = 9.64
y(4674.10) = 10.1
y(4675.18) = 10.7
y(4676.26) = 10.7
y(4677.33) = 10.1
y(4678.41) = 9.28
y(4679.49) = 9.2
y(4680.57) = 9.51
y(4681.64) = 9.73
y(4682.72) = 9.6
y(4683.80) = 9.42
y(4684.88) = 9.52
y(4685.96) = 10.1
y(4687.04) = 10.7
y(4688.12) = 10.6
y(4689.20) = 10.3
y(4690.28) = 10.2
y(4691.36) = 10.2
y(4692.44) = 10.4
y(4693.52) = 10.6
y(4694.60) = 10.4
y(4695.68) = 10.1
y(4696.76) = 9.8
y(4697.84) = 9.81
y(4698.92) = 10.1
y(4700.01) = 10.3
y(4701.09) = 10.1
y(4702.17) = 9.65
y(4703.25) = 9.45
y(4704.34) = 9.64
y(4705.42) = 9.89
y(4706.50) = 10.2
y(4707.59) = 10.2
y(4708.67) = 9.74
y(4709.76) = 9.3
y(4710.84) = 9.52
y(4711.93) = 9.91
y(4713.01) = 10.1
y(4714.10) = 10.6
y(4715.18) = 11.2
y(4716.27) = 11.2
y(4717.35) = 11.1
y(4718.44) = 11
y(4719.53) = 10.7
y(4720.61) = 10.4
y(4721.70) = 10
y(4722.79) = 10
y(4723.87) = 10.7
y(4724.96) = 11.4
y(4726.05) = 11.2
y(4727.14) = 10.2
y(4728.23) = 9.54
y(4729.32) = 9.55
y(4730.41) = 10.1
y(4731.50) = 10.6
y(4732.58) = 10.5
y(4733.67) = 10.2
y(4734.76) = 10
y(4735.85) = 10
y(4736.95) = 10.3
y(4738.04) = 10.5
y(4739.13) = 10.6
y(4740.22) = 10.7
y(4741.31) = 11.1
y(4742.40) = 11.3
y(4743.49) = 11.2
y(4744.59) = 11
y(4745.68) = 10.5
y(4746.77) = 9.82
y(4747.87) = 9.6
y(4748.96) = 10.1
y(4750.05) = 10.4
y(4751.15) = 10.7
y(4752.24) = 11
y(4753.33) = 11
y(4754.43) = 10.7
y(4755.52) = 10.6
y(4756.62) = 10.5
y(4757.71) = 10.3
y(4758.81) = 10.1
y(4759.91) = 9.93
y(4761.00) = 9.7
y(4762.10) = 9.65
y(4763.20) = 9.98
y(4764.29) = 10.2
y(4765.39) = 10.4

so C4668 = 2.6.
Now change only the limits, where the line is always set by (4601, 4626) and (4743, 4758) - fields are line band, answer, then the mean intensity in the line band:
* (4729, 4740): 0.2 Ang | 10.3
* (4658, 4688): 1.4 Ang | 9.82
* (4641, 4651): 0.1 Ang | 10.1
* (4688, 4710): 0.7 Ang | 10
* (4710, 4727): -0.2 Ang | 10.6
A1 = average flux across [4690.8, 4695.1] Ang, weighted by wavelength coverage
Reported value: 10.4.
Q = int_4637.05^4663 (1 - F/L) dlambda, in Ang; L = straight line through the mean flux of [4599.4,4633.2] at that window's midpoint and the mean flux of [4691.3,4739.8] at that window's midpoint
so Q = 0.7 Ang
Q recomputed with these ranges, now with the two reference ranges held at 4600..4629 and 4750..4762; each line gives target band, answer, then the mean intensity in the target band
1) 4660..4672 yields 0.7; 9.69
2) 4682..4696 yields 0.2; 10.2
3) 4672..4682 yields 0.4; 9.86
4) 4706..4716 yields 0.2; 10.1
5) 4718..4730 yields -0.1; 10.4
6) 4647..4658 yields 0.4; 9.89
